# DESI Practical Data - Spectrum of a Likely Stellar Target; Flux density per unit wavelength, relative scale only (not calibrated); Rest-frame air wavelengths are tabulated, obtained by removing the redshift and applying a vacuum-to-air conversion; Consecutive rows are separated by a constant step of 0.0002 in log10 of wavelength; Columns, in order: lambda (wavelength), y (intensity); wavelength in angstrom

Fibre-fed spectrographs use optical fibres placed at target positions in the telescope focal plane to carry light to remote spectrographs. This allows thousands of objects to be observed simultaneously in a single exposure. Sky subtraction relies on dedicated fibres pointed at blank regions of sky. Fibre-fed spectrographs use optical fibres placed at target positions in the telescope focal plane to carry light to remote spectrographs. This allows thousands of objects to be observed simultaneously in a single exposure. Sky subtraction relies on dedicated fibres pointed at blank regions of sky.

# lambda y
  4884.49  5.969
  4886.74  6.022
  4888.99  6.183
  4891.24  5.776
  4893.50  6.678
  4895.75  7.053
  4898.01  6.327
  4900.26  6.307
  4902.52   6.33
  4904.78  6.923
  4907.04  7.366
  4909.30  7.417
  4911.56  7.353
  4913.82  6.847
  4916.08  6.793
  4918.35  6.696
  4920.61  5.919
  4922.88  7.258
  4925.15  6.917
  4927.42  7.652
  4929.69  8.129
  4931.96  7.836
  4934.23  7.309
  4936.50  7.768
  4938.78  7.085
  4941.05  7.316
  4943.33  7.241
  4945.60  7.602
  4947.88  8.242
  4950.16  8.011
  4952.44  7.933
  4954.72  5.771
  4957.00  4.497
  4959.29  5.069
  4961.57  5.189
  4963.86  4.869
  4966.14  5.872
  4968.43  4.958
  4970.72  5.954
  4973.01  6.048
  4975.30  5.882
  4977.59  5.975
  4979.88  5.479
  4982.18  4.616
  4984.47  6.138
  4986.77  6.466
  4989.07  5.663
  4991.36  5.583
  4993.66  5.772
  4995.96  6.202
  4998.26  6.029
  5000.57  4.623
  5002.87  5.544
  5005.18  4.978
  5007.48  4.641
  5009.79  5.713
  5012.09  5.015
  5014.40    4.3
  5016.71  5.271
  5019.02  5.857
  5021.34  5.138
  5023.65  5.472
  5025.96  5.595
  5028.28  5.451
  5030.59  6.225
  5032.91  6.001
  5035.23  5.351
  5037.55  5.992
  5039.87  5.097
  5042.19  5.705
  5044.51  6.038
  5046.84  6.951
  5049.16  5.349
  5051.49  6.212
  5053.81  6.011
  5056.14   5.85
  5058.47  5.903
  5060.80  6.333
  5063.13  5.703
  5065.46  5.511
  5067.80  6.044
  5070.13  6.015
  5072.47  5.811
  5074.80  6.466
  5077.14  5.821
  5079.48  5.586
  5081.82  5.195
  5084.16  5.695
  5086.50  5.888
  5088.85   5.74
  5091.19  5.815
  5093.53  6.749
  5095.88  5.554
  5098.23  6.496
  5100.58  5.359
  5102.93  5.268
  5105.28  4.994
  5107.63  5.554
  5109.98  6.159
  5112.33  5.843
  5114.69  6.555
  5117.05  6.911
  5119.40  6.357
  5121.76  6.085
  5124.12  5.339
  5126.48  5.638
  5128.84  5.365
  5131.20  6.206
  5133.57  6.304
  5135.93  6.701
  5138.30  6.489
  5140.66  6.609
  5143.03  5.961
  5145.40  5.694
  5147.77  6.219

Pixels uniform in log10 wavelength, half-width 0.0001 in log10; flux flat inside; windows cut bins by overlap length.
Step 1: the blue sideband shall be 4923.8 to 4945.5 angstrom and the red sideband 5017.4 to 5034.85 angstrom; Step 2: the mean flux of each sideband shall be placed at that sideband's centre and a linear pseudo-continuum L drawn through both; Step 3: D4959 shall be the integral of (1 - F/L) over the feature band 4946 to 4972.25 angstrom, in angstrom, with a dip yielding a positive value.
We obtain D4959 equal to 3.5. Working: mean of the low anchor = 7.48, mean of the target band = 6.08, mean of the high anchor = 5.65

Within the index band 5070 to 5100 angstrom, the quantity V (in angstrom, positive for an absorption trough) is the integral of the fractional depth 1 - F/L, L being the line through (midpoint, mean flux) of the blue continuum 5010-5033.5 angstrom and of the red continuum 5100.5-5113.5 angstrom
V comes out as -2.06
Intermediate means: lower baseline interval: 5.43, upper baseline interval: 5.55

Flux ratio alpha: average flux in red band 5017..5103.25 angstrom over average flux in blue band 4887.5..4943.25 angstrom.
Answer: 0.83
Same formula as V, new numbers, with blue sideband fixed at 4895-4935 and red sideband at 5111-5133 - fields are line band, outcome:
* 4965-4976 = 1.7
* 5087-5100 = 0.3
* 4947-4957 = -0.4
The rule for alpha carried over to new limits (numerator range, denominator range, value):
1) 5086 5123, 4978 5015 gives 1.09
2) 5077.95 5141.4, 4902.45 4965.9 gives 0.86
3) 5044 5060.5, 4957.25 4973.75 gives 1.13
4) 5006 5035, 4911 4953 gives 0.73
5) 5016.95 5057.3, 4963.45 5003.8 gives 1.02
